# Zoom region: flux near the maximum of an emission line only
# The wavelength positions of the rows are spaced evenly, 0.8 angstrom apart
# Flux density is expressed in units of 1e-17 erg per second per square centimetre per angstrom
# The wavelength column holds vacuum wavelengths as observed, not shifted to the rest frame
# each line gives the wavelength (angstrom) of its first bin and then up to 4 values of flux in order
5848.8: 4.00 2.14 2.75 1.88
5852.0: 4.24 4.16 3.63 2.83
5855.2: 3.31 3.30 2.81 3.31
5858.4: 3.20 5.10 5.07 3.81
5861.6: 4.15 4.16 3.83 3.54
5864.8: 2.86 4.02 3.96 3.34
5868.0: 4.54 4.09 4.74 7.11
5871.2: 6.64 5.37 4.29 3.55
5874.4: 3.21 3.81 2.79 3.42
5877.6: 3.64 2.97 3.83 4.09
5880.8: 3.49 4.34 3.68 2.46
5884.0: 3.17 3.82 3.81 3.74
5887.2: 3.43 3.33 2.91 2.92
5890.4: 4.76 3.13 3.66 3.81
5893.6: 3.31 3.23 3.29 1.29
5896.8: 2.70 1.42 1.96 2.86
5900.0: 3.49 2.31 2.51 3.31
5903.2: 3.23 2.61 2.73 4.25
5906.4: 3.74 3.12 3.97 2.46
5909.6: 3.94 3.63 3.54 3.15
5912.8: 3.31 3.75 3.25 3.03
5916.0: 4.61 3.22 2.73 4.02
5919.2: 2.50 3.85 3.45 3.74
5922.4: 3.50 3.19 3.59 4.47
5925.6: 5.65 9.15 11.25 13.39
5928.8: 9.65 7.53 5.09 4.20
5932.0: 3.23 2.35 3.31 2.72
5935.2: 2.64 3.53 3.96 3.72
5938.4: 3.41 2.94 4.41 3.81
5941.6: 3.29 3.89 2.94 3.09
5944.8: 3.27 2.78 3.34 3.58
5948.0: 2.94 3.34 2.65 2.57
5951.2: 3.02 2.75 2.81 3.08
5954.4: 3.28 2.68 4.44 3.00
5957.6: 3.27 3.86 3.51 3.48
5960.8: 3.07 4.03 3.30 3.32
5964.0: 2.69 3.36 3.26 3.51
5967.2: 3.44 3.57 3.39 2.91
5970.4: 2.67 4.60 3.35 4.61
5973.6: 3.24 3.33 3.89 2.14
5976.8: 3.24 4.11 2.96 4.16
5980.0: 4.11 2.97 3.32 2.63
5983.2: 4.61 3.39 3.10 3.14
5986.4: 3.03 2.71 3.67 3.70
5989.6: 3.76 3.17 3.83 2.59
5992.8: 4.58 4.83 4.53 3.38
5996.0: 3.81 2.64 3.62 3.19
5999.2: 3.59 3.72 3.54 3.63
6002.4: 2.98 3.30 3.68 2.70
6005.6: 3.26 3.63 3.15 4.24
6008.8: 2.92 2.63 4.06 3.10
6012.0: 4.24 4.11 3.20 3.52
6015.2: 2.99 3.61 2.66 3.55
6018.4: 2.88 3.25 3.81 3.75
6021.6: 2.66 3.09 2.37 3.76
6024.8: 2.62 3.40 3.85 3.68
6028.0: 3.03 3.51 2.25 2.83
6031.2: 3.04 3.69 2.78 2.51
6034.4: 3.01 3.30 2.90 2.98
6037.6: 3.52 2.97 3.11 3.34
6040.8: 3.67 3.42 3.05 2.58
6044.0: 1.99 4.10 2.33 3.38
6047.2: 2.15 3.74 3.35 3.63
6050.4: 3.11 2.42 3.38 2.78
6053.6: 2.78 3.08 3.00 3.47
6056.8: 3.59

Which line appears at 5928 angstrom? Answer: [O III] 5007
